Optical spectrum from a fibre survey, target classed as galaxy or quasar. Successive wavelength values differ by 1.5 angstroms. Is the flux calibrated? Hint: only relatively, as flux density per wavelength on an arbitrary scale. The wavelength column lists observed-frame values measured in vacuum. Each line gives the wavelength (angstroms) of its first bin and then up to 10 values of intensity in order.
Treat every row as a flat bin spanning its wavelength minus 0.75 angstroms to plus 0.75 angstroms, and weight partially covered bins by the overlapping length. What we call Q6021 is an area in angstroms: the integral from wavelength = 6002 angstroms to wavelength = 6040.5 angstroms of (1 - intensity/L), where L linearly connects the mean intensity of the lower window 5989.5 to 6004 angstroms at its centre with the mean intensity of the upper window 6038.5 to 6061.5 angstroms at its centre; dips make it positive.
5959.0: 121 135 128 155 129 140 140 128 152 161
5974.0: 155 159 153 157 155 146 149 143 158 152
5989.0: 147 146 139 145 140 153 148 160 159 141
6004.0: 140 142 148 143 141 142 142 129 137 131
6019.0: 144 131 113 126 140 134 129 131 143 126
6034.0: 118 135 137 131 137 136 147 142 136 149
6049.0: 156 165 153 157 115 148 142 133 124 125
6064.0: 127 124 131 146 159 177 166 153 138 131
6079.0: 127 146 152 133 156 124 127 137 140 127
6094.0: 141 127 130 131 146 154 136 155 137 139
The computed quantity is 2.7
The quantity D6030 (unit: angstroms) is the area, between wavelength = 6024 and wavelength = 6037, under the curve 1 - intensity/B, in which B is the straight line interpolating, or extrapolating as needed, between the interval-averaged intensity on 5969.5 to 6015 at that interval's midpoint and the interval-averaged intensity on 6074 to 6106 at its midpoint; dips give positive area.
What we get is 1.1 angstroms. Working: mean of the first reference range 148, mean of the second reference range 138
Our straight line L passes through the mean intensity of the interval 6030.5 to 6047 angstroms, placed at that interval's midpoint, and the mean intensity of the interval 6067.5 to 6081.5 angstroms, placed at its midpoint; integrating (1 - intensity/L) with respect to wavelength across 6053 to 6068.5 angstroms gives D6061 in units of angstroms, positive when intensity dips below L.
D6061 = 1.2 angstroms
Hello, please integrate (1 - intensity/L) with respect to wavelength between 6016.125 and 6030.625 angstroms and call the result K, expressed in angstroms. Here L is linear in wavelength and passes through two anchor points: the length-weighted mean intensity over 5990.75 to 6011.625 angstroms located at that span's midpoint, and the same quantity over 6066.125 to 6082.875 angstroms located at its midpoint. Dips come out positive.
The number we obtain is 1.5 angstroms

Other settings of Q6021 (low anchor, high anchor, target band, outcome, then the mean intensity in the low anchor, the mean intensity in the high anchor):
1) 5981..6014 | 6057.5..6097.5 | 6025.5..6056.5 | 0.7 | 146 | 139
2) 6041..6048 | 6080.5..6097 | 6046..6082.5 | -1.0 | 142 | 137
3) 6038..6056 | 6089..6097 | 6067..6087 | -1.3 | 144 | 134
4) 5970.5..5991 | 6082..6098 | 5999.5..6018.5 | 0.8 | 152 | 135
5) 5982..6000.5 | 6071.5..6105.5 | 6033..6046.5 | 0.9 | 148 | 141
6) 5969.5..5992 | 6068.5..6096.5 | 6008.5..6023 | 1.3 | 151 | 142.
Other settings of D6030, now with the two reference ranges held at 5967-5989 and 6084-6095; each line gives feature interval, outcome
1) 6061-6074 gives -0.5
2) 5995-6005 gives -0.1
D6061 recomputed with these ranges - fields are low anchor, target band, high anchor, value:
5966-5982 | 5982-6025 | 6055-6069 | 0.5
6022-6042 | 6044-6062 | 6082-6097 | -1.4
